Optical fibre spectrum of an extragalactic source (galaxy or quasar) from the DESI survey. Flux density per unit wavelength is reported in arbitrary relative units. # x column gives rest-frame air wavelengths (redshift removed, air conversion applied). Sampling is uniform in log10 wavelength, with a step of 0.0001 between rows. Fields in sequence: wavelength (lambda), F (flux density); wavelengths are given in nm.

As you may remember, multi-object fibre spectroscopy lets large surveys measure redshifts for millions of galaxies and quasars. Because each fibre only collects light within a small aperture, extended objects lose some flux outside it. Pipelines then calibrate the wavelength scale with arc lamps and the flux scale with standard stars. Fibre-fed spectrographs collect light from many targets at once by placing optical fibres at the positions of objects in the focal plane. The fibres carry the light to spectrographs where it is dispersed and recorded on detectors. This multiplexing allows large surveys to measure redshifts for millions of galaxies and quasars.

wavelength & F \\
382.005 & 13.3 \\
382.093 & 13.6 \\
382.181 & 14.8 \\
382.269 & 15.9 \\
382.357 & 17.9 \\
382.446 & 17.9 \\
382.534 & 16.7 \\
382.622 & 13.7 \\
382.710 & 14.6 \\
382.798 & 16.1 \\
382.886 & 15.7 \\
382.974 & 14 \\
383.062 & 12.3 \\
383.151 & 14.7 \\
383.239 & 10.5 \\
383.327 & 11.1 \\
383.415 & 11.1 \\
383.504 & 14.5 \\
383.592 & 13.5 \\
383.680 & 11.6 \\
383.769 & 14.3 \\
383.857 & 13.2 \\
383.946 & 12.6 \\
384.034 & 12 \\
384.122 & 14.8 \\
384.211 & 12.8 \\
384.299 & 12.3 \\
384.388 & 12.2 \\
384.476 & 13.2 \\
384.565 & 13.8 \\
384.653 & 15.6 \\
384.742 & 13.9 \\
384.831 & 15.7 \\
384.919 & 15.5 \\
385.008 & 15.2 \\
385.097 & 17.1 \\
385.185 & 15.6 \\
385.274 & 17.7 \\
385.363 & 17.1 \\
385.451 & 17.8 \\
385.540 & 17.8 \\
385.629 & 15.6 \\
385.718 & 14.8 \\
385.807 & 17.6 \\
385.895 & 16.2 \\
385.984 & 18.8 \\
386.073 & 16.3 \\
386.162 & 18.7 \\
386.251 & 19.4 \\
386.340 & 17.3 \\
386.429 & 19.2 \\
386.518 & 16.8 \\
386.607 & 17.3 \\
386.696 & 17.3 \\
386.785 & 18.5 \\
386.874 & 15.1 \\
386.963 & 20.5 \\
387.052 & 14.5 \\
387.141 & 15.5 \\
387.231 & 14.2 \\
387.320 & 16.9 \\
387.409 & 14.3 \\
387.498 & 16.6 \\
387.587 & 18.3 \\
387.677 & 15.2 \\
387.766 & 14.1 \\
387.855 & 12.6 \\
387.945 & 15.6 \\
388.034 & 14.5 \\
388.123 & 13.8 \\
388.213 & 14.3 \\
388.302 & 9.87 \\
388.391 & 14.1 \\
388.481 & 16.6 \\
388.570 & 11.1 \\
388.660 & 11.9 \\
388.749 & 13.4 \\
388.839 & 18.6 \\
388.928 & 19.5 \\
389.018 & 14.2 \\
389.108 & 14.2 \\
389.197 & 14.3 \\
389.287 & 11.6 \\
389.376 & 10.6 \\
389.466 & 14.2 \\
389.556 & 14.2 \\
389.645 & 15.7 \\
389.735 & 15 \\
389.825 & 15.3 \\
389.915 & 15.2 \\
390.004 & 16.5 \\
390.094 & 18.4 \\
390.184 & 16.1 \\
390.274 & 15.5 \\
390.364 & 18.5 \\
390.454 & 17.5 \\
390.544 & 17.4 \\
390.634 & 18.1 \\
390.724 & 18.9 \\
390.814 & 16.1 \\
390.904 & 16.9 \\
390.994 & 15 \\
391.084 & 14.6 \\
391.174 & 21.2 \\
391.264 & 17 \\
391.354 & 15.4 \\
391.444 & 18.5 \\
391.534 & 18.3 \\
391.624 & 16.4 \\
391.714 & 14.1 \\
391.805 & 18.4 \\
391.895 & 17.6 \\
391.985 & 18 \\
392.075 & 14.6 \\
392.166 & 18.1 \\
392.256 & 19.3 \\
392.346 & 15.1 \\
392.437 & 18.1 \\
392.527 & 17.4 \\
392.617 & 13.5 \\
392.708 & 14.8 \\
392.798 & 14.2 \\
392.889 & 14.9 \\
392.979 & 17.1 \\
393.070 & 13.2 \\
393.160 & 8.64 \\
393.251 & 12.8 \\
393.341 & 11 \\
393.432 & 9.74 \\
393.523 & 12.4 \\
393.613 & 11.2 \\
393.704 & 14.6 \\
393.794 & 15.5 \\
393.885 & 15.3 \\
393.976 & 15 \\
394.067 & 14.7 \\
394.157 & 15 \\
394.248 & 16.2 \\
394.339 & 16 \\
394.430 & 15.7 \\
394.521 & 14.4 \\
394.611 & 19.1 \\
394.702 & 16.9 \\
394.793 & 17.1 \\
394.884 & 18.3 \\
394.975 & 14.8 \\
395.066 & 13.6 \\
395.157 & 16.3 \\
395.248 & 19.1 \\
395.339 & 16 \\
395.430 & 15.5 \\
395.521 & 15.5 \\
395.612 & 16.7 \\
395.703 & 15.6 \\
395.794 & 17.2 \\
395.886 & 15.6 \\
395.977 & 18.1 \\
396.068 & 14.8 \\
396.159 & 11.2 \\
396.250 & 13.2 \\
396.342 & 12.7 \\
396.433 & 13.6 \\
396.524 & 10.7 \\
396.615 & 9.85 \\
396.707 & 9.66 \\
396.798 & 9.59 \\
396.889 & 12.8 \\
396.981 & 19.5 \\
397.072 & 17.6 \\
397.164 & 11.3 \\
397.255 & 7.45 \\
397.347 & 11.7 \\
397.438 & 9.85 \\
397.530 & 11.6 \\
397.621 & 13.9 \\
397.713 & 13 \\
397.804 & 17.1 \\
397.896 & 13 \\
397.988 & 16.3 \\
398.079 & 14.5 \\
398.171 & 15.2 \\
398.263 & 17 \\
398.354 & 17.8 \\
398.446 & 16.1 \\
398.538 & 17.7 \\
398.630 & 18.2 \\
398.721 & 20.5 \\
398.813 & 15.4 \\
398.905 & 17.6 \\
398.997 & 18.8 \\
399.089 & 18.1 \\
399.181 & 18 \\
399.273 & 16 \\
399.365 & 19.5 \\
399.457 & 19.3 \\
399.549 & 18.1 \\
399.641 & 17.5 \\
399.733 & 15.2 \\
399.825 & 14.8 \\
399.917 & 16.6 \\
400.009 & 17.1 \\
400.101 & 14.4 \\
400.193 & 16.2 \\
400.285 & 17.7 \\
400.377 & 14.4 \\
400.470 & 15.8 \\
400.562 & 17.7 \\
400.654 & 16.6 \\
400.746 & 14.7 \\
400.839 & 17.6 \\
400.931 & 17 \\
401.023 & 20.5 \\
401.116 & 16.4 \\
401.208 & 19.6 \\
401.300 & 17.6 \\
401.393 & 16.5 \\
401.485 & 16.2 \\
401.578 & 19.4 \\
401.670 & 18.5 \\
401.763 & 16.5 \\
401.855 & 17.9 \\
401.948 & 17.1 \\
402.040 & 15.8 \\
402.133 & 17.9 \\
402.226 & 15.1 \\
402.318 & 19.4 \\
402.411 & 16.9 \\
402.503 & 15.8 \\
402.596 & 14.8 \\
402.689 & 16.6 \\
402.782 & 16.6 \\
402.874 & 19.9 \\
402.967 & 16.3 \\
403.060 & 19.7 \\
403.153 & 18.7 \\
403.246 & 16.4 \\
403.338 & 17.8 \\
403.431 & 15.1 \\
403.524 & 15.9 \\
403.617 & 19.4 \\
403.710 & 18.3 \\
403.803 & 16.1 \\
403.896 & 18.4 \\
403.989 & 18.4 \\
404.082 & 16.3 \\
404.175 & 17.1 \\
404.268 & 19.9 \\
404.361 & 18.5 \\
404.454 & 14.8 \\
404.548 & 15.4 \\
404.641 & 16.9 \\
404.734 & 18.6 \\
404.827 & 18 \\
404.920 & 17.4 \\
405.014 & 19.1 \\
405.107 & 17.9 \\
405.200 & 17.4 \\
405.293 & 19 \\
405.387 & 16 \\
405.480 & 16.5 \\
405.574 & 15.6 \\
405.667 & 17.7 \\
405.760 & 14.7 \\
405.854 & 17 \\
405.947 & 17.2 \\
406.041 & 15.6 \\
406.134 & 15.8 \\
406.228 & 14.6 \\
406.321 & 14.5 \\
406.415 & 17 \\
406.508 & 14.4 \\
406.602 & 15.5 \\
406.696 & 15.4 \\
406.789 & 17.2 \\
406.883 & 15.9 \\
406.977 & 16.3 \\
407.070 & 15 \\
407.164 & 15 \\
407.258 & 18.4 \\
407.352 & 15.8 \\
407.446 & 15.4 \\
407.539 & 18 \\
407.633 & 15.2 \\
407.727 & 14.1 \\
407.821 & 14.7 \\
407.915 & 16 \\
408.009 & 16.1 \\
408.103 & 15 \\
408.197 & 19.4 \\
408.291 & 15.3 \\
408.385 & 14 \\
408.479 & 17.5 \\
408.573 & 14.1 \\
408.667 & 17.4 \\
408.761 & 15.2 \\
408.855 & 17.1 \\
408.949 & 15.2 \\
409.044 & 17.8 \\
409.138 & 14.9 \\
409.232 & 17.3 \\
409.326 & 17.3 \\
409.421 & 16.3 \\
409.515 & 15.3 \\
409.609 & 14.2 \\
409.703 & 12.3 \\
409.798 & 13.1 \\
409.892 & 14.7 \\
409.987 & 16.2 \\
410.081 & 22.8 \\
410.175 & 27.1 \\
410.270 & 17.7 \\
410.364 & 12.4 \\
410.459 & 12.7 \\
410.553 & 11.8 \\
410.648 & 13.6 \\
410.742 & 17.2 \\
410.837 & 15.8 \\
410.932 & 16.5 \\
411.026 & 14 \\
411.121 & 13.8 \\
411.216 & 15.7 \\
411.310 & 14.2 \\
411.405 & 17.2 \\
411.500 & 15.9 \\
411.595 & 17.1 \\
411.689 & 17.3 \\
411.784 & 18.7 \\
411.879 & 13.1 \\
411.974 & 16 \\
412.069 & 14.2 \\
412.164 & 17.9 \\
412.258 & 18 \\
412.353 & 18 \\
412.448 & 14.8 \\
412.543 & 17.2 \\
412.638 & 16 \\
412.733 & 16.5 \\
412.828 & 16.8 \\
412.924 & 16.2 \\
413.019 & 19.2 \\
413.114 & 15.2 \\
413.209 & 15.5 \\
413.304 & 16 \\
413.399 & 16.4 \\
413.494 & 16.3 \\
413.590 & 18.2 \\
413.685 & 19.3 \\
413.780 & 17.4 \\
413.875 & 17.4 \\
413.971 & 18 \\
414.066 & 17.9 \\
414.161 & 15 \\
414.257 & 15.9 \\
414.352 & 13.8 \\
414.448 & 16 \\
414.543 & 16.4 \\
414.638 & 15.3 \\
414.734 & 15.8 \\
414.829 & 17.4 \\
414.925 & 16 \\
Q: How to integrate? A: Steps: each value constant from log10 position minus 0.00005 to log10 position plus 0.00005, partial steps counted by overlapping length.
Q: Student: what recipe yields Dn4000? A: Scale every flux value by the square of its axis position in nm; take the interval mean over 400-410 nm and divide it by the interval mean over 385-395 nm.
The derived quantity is 1.13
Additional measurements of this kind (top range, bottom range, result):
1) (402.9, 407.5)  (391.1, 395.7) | 1.14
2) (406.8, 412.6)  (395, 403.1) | 1.06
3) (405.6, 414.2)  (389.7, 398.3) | 1.16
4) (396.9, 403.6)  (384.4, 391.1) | 1.11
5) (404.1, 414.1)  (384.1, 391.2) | 1.16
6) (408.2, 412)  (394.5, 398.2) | 1.19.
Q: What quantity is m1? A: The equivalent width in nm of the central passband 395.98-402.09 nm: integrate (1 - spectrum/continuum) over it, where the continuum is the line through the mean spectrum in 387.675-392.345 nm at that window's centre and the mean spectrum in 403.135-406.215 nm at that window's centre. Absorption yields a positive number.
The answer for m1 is 0.34 nm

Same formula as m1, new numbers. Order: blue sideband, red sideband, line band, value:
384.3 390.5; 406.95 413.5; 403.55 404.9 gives -0.14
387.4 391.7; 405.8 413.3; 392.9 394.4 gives 0.19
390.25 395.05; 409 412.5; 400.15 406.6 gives -0.45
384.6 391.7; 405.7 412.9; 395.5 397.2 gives 0.22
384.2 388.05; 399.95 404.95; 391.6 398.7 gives 0.79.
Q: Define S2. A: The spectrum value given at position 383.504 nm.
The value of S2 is 14.5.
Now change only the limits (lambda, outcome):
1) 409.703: 12.3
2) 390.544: 17.4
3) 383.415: 11.1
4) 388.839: 18.6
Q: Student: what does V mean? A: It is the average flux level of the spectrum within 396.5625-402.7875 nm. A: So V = 16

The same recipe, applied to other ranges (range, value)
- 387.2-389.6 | 14.4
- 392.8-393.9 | 13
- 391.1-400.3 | 15.4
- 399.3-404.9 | 17.2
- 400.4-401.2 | 17.1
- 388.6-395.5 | 15.6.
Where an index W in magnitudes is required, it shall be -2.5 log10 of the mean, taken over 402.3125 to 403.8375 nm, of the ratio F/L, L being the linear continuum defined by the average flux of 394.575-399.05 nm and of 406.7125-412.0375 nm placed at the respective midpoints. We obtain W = -0.12 mag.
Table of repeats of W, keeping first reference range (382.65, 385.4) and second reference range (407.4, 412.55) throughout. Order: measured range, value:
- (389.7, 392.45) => -0.17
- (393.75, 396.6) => -0.04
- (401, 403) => -0.13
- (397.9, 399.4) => -0.14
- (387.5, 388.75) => 0.02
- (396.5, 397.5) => 0.26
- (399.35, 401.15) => -0.11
